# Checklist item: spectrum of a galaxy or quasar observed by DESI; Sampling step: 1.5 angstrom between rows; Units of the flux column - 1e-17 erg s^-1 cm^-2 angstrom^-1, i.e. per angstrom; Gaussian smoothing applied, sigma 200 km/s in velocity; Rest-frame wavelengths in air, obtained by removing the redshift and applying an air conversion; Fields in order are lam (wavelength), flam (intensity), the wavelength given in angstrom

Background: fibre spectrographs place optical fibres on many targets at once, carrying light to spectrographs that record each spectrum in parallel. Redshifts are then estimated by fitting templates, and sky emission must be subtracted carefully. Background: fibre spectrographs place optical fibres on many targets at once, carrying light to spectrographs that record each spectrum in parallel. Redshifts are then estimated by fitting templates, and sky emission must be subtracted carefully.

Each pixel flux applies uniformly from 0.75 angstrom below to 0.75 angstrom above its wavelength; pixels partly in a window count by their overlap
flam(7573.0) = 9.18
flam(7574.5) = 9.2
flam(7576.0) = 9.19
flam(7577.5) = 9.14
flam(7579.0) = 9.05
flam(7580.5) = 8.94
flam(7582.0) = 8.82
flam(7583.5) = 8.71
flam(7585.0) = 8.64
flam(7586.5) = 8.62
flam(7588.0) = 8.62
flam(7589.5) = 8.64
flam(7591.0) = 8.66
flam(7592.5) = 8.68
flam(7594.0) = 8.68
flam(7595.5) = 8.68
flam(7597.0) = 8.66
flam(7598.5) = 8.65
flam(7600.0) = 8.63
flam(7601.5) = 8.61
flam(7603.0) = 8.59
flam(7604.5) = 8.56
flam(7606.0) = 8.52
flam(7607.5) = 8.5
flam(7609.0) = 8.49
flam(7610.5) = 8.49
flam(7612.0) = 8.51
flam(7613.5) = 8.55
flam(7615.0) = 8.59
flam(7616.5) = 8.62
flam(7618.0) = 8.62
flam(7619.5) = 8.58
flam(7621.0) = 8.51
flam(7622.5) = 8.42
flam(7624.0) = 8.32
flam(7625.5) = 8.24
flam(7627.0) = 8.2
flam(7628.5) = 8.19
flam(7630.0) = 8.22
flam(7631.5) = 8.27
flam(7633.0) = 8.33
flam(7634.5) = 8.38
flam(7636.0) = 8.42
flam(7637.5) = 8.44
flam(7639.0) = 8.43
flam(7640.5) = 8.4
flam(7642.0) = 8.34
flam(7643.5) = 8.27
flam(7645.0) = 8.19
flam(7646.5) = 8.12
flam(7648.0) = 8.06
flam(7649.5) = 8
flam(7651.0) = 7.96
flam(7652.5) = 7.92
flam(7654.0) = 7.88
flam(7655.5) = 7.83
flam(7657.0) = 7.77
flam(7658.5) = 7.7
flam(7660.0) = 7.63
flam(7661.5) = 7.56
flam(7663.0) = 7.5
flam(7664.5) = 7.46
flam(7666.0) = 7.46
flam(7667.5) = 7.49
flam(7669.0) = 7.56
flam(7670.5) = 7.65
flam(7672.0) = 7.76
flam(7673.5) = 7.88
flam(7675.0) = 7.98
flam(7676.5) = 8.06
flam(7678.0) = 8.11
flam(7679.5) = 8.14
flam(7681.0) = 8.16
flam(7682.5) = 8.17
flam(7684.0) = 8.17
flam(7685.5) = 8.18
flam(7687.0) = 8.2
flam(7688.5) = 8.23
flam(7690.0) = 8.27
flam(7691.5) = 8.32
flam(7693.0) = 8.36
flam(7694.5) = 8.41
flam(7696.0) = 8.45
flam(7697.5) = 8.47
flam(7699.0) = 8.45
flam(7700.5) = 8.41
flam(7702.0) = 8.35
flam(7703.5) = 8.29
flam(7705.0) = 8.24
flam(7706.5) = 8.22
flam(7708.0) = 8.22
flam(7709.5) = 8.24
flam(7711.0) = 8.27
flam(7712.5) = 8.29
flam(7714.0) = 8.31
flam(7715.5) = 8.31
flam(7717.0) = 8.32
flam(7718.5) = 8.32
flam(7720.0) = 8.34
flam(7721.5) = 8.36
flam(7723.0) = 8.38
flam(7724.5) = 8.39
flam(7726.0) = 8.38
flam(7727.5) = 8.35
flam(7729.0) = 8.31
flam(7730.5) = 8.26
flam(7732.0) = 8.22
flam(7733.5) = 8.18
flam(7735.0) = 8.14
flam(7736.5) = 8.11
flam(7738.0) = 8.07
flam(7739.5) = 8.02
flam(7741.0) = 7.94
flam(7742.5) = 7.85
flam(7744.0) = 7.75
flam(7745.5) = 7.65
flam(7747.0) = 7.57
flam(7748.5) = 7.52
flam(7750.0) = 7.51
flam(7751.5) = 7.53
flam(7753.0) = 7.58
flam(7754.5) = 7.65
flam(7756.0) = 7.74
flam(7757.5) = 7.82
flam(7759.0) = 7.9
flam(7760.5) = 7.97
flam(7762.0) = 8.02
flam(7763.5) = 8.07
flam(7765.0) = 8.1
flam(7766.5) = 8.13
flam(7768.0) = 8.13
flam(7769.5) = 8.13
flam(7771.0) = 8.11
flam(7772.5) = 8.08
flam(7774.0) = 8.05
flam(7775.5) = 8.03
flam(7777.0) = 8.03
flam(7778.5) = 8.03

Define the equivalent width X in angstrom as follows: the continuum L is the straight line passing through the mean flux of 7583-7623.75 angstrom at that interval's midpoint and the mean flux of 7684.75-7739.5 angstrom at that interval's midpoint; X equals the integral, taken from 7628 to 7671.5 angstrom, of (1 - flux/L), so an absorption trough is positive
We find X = 2.5 angstrom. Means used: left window 8.59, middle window 7.98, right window 8.29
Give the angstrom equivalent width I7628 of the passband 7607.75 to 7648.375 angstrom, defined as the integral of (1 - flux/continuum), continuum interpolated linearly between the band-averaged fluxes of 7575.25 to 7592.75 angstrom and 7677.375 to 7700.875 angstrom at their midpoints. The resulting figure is 1.0 angstrom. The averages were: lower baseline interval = 8.81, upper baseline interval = 8.28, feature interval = 8.38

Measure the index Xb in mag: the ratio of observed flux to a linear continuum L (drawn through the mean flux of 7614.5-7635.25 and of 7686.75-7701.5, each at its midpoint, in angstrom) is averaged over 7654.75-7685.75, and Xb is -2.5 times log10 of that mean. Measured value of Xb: 0.075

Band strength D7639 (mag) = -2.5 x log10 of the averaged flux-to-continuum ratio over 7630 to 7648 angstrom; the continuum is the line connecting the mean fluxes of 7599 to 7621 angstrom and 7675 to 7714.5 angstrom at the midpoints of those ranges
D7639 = 0.02 mag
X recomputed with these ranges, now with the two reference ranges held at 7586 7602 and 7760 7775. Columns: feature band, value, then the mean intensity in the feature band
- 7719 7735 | -0.2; 8.31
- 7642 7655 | 0.6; 8.06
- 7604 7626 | 0.2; 8.5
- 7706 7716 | 0.0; 8.27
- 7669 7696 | 0.8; 8.11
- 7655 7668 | 1.3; 7.6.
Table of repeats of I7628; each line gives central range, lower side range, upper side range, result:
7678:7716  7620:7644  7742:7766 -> -1.2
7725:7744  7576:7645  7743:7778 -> -0.4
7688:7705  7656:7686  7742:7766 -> -1.2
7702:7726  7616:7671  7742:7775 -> -1.1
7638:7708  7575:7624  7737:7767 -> 1.7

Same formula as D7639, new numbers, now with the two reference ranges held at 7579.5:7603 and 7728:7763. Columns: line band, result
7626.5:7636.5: 0.02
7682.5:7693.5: -0.01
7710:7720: -0.03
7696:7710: -0.03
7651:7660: 0.07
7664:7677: 0.08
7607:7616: 0.01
